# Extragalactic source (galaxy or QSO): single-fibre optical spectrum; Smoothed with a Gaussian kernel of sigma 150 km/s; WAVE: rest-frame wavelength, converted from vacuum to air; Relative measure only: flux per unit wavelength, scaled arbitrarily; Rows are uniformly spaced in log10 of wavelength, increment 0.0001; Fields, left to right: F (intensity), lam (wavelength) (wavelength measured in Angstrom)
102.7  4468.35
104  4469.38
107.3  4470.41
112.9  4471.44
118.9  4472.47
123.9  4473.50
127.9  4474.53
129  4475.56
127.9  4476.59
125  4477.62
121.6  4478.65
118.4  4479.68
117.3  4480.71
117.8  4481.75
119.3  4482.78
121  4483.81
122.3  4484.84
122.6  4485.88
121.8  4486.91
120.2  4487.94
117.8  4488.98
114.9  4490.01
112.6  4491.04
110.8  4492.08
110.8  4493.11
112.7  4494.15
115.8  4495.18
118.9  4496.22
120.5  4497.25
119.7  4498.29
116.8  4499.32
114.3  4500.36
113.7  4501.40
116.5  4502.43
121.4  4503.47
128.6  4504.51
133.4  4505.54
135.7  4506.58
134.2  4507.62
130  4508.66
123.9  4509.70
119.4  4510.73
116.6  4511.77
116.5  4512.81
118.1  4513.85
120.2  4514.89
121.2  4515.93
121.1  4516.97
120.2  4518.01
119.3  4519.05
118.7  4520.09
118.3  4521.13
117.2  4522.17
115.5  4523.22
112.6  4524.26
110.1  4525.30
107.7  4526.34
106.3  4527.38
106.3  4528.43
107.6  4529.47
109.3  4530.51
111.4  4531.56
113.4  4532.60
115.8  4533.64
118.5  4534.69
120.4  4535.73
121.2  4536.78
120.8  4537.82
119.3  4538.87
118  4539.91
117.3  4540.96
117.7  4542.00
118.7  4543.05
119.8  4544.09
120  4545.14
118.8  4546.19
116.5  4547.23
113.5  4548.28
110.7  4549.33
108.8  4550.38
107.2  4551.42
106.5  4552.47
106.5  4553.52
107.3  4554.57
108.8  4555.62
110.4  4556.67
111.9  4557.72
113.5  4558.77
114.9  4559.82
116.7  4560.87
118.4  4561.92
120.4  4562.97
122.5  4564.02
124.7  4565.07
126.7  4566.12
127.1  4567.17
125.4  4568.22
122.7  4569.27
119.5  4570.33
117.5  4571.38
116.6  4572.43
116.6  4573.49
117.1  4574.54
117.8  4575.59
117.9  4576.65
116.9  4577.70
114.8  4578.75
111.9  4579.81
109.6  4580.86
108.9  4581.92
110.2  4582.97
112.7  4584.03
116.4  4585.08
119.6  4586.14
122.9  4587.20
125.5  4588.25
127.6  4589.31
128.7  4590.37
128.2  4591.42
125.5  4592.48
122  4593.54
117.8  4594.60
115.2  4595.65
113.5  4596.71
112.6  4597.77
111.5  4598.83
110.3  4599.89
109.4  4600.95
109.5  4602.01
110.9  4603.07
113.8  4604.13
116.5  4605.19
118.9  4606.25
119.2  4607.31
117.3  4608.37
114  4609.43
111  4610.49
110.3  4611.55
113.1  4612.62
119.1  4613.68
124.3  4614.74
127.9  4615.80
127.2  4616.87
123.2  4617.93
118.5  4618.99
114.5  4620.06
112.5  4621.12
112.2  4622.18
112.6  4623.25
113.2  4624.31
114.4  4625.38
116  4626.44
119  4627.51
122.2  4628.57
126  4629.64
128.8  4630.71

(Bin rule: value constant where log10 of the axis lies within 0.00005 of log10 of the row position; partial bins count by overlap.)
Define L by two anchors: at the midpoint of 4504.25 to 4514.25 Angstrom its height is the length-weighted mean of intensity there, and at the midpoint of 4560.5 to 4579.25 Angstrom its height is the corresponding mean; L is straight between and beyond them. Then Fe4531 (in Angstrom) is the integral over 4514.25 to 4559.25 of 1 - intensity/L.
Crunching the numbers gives 3.2 Angstrom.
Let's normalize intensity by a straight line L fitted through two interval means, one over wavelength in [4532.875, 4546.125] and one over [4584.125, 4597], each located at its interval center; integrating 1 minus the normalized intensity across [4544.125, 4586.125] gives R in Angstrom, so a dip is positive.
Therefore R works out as 1.6 Angstrom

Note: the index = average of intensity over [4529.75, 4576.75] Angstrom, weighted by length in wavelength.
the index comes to 116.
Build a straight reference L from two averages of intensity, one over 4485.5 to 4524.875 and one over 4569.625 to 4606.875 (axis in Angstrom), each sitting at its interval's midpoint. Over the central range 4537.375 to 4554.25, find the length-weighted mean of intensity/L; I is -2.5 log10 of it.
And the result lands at 0.03 mag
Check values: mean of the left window 120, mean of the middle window 115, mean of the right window 117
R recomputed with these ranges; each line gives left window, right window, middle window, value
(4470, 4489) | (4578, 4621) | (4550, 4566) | 0.6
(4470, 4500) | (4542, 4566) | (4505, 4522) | -0.8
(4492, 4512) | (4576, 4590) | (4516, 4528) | 0.5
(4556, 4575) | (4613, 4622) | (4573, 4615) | 1.2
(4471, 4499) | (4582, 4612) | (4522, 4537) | 0.7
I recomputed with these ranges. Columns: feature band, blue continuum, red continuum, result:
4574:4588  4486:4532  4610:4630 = 0.02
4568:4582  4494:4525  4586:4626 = 0.02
